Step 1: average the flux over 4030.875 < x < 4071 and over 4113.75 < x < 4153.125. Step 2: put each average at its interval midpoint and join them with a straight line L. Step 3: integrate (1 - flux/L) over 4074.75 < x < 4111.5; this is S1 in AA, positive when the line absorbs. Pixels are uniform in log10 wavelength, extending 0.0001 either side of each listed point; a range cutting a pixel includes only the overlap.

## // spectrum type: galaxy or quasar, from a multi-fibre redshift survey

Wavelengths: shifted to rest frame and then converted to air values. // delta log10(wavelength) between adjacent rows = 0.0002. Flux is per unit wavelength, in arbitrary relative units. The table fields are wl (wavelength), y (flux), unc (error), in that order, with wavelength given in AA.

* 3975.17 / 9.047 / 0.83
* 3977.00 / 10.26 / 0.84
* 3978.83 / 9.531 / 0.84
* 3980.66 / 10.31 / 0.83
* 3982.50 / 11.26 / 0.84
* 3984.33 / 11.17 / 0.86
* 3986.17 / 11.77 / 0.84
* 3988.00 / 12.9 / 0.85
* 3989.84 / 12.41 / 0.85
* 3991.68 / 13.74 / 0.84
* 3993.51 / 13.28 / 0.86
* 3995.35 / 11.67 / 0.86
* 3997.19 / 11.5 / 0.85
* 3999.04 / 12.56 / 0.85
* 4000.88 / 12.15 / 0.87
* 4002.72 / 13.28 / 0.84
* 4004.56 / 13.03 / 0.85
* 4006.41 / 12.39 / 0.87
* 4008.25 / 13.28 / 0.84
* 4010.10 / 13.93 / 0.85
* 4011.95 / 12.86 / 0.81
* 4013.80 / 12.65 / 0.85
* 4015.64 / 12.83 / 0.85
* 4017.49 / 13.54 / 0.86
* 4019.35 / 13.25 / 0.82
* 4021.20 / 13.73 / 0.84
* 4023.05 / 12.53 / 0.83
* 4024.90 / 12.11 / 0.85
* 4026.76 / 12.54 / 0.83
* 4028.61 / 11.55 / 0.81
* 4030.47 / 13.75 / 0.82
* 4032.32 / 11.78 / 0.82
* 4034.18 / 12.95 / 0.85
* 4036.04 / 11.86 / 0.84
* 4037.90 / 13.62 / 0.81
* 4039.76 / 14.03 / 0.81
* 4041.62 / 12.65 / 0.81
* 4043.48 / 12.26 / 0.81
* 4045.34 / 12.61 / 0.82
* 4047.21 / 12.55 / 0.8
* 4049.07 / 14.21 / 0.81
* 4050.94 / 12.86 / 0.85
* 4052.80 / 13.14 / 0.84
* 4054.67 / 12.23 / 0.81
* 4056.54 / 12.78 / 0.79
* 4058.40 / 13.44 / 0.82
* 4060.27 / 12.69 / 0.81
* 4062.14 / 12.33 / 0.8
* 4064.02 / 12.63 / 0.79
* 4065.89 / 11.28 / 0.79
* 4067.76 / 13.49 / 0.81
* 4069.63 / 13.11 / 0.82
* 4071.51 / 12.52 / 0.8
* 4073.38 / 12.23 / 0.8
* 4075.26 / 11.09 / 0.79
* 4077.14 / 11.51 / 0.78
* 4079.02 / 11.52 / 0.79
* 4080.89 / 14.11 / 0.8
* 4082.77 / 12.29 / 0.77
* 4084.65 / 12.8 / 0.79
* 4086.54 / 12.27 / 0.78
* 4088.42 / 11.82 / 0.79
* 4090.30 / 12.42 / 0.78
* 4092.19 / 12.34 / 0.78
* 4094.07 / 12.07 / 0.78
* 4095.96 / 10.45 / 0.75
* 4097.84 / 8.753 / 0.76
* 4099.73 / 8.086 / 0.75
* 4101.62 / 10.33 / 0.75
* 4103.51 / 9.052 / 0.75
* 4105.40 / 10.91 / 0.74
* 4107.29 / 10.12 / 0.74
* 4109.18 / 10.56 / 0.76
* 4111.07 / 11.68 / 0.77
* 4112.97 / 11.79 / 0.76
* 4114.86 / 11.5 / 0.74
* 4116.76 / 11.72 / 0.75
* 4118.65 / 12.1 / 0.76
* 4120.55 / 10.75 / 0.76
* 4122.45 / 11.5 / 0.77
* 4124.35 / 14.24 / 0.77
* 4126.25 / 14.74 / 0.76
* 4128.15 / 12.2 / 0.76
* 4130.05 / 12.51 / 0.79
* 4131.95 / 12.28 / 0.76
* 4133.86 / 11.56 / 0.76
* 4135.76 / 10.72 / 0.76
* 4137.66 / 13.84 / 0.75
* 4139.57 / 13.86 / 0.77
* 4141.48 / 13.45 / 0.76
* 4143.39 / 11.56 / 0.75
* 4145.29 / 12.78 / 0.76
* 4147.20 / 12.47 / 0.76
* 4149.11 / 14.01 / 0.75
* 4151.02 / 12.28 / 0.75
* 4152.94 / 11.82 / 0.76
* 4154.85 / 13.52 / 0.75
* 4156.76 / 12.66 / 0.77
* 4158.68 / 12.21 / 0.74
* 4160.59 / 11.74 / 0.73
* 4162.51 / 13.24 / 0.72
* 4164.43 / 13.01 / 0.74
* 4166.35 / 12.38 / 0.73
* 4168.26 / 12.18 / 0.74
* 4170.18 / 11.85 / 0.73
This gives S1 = 4.2 AA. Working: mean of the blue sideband 12.8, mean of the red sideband 12.5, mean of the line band 11.2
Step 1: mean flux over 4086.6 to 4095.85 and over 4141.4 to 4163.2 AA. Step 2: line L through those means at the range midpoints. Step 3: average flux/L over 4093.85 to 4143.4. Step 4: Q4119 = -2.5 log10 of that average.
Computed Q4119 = 0.07 mag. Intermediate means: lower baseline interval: 12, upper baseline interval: 12.6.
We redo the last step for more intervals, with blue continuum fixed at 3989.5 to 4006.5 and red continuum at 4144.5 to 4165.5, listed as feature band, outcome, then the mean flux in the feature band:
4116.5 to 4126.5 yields 0.02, 12.4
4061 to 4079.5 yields 0.04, 12.2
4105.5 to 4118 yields 0.13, 11.2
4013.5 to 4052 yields -0.02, 12.9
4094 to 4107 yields 0.28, 9.82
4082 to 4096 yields 0.04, 12.2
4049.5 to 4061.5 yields -0.02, 12.9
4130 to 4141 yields 0.02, 12.5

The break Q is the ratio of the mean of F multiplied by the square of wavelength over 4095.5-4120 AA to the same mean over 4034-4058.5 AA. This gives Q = 0.8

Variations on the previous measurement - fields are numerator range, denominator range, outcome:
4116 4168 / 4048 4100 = 1.06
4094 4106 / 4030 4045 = 0.78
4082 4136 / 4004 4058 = 0.93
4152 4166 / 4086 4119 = 1.18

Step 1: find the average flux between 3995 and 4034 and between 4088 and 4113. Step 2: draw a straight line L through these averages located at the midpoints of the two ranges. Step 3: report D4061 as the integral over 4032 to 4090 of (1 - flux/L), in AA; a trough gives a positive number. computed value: -5.0 AA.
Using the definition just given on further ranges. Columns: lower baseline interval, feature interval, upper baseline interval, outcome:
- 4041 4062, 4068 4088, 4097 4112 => -1.7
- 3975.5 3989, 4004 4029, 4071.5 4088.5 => -3.3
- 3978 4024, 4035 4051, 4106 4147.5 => -0.8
